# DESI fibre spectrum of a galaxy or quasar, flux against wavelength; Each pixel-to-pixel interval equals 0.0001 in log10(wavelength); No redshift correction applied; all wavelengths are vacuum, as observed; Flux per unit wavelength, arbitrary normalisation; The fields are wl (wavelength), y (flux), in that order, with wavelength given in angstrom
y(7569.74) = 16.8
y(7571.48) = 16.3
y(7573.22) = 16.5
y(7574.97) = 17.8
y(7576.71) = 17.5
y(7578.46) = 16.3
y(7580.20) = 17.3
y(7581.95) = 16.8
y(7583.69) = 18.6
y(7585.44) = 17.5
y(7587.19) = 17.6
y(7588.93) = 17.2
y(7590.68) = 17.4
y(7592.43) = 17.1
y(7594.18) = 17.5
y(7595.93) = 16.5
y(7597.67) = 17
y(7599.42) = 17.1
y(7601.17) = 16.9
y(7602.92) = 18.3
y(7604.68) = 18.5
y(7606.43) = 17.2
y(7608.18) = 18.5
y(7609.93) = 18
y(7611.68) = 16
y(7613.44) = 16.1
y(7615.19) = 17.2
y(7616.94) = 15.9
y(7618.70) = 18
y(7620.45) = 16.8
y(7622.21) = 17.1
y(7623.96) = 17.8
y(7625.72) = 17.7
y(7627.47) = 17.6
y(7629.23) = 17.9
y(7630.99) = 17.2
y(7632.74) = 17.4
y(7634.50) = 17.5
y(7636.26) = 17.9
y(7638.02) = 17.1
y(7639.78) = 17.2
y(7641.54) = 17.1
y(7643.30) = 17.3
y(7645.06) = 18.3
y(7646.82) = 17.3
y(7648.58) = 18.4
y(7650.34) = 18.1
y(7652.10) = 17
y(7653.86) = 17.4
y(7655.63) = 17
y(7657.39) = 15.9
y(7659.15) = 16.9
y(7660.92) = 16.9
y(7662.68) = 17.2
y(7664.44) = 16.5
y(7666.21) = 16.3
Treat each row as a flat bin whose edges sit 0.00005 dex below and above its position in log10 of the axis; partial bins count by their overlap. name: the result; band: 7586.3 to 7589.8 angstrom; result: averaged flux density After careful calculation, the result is 17.4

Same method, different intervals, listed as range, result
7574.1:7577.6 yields 17.6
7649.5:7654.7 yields 17.5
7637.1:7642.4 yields 17.1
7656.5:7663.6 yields 16.7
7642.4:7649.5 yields 17.8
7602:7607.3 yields 18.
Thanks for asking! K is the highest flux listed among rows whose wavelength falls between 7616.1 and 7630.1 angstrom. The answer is 18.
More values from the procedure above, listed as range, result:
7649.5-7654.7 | 18.1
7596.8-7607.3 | 18.5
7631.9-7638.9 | 17.9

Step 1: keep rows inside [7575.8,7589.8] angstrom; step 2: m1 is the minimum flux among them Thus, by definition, 16.3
